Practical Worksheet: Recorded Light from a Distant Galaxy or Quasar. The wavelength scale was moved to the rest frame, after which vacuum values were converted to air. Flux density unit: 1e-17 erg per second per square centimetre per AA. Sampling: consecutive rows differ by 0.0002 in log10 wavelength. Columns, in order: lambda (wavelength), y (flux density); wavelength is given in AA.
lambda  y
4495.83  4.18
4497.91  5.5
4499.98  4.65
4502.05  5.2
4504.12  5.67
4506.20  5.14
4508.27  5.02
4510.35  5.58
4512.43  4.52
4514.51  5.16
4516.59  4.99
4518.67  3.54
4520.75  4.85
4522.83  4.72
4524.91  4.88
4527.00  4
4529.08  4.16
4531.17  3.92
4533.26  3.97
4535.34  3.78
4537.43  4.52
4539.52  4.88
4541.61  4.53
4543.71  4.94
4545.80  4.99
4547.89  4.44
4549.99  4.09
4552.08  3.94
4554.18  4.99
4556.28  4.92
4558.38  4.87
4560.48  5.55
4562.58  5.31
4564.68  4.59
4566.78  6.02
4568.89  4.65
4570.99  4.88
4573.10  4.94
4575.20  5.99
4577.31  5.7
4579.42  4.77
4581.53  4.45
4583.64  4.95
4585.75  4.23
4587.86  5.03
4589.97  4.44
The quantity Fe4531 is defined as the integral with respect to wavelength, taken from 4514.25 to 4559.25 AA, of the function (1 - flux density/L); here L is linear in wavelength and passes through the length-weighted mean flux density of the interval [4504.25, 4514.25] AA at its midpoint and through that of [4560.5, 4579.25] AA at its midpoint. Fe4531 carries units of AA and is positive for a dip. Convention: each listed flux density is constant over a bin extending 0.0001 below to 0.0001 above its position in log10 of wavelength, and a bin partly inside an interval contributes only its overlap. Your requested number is 6.0 AA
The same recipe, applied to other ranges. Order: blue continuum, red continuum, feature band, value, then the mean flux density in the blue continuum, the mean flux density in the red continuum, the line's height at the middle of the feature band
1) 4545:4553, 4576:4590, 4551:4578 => -3.02 AA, 4.35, 4.84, 4.58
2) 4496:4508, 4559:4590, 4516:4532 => 2.33 AA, 5.14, 5.05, 5.11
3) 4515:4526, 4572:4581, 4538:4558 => 1.25 AA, 4.62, 5.29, 4.95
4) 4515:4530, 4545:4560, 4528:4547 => 0.62 AA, 4.48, 4.63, 4.56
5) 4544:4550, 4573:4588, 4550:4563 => -0.27 AA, 4.63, 5.01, 4.74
